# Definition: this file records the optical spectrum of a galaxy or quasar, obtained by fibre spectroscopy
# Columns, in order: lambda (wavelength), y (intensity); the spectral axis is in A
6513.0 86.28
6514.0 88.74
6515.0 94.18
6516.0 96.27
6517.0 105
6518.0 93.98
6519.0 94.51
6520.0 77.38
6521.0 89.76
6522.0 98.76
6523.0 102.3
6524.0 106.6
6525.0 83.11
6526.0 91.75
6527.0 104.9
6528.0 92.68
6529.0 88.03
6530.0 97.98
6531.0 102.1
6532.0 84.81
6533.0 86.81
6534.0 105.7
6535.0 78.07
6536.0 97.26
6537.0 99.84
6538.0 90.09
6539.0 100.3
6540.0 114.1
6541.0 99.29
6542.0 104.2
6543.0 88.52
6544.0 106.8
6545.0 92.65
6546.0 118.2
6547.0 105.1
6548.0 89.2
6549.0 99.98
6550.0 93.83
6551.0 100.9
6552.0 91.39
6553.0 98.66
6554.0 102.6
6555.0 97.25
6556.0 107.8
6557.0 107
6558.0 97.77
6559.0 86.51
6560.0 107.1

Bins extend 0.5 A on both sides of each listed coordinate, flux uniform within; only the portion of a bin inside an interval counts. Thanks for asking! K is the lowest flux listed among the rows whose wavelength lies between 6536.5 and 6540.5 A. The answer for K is 90.09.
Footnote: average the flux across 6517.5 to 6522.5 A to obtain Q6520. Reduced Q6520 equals 90.9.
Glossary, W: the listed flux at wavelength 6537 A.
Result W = 99.84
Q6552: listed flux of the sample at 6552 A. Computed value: 91.39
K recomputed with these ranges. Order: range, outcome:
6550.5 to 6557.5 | 91.39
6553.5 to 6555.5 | 97.25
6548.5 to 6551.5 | 93.83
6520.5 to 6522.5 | 89.76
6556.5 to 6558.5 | 97.77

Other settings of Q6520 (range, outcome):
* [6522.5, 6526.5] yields 95.9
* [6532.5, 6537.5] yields 93.5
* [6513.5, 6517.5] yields 96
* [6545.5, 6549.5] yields 103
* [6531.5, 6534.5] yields 92.4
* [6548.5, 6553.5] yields 97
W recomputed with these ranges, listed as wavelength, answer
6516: 96.27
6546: 118.2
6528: 92.68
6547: 105.1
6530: 97.98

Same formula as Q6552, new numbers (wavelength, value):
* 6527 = 104.9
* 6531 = 102.1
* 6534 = 105.7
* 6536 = 97.26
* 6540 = 114.1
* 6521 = 89.76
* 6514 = 88.74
